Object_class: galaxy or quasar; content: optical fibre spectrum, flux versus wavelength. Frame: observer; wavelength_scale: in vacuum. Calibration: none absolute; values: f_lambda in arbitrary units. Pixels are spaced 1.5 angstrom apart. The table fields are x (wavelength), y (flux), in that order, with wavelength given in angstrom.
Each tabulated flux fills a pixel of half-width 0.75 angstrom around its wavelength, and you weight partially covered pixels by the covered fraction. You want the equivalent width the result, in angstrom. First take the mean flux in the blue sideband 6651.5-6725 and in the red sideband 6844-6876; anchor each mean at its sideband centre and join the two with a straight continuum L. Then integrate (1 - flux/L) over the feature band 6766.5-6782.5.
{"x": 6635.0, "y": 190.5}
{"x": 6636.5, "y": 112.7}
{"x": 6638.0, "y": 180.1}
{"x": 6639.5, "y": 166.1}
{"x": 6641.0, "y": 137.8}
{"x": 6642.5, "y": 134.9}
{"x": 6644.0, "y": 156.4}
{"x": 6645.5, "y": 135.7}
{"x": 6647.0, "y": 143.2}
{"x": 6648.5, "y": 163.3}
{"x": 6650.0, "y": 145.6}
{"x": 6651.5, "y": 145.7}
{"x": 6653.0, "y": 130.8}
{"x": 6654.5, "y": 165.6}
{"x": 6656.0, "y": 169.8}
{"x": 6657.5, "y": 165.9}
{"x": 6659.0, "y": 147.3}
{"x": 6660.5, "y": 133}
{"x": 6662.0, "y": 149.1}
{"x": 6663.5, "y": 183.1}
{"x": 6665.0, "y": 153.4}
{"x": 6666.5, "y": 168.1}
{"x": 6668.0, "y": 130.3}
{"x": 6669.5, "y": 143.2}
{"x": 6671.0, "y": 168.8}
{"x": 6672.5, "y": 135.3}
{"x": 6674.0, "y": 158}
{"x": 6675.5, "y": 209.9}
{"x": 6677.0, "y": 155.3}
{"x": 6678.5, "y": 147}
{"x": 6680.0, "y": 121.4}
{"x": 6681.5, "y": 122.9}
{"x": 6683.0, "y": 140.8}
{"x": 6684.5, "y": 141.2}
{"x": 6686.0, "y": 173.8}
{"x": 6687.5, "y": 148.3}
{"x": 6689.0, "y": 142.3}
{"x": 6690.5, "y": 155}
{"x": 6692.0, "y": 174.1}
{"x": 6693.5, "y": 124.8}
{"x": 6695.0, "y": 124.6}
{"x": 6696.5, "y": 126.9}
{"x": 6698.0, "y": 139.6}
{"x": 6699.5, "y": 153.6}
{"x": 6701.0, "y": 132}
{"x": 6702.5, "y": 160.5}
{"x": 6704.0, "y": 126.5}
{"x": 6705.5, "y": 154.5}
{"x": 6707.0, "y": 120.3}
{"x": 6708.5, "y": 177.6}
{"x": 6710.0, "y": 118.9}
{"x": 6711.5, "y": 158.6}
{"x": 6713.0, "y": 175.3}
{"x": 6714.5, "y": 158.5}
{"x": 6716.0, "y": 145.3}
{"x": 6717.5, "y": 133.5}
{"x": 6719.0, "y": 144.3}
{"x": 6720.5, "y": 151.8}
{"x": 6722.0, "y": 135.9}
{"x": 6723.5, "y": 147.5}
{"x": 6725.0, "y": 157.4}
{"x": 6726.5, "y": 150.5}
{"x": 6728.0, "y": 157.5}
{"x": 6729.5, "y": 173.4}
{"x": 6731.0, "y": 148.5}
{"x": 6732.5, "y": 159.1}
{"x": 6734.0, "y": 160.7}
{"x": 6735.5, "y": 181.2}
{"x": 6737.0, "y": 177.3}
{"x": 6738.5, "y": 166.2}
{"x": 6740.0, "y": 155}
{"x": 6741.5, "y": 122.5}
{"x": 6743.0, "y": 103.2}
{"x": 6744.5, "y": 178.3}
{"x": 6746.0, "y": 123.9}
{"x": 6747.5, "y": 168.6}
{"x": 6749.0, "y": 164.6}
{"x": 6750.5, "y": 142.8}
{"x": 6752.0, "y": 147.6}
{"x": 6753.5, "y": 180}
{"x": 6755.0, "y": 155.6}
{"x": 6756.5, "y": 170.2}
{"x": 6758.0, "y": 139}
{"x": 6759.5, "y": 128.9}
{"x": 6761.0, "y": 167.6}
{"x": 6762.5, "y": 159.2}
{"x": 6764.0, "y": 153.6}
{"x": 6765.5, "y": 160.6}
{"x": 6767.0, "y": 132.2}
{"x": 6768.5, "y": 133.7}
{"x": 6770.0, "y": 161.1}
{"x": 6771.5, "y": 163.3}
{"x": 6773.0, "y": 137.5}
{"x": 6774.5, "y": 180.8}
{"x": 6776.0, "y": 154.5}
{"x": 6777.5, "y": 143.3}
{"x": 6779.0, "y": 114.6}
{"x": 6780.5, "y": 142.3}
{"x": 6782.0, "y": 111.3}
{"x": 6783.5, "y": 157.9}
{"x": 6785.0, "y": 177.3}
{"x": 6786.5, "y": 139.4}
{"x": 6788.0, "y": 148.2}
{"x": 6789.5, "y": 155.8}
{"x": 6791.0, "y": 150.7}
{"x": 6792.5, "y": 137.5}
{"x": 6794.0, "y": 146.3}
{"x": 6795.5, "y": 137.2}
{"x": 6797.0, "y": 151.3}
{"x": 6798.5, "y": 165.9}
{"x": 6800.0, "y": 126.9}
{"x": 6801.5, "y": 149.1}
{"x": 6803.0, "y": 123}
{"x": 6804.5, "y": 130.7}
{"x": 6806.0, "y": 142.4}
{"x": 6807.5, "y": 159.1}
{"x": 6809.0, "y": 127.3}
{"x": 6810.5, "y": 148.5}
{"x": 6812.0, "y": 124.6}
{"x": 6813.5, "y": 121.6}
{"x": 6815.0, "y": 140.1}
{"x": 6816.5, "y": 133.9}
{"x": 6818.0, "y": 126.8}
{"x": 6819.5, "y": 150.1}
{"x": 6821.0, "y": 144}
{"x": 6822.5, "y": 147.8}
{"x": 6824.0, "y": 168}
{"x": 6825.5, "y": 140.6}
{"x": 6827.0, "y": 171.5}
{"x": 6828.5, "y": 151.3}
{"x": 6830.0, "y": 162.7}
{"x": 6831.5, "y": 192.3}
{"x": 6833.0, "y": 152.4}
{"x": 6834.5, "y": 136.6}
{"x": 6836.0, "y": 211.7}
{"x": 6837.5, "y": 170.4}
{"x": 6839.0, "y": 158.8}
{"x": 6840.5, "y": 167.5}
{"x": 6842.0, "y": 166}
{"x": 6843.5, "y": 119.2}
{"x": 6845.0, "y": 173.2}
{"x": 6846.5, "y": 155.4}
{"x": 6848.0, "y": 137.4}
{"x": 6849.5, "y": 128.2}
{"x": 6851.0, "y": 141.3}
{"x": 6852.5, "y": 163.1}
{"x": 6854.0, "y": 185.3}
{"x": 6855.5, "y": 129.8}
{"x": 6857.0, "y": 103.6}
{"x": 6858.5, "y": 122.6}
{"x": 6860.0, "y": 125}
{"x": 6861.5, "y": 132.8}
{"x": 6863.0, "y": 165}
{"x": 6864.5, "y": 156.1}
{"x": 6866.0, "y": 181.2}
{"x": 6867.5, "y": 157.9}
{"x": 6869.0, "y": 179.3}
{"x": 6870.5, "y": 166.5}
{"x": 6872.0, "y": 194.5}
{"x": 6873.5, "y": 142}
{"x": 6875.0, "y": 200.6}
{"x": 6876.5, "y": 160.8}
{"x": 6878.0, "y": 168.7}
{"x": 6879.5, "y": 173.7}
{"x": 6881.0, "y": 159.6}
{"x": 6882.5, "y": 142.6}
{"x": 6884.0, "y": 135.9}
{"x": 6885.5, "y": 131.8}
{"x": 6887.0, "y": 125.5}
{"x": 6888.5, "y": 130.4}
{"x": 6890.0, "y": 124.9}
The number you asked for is 0.8 angstrom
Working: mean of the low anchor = 149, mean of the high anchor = 154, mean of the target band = 144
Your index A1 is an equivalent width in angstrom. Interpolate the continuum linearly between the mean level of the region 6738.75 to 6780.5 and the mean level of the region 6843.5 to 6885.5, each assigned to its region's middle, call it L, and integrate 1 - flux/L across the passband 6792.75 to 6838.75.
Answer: 1.1 angstrom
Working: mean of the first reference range 150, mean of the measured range 148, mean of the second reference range 154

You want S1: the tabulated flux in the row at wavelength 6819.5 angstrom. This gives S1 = 150.1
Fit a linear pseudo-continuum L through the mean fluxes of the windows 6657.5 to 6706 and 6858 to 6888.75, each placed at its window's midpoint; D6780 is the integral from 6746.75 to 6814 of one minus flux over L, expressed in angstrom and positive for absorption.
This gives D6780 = 2.03 angstrom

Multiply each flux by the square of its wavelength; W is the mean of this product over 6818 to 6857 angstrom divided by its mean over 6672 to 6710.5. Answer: 1.1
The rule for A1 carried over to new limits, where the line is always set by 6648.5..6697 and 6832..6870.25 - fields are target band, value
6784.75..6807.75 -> 1.06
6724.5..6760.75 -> -0.80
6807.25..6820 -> 1.41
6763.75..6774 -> 0.17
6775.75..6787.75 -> 0.77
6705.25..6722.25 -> 0.34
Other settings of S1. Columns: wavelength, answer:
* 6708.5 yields 177.6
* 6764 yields 153.6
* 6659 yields 147.3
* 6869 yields 179.3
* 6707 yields 120.3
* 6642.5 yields 134.9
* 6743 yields 103.2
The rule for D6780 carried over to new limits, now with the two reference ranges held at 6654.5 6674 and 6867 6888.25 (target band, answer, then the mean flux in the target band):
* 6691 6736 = 1.9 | 149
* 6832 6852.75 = 0.3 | 156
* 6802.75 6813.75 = 1.5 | 136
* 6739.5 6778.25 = 1.4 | 151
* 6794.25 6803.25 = 0.8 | 144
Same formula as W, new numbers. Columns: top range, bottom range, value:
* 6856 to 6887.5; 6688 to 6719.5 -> 1.11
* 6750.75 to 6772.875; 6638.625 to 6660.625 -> 1.05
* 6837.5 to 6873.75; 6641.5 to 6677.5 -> 1.05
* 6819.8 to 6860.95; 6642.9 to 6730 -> 1.07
